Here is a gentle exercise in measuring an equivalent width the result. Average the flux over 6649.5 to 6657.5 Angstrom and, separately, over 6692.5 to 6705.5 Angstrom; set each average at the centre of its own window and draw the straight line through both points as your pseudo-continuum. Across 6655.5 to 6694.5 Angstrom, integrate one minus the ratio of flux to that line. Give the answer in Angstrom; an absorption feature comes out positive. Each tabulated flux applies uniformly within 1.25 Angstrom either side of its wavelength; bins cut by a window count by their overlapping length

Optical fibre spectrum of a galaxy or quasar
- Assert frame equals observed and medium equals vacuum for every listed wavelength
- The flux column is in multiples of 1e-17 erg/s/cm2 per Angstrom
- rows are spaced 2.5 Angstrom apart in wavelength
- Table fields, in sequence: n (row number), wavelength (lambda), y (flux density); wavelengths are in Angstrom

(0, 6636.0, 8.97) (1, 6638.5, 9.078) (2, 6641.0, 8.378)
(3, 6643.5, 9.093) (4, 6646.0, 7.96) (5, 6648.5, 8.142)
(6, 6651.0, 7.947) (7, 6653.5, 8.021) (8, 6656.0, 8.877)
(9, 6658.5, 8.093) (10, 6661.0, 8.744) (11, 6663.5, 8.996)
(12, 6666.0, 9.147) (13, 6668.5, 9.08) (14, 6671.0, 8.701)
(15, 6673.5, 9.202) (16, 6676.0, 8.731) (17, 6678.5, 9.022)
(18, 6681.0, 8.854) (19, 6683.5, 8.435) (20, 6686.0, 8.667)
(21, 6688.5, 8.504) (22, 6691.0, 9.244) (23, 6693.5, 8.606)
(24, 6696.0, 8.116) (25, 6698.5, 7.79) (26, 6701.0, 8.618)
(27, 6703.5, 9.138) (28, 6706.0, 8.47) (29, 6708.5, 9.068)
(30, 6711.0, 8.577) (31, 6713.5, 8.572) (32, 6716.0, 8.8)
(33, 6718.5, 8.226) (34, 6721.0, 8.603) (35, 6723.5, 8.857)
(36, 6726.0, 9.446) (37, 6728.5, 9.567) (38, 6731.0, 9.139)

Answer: -2.1 Angstrom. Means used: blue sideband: 8.27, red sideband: 8.45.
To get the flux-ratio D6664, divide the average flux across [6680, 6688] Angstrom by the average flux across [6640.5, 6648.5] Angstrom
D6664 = 1.02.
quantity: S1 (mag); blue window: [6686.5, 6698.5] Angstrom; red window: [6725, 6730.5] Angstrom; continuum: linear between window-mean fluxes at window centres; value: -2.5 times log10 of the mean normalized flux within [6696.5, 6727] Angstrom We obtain 0.05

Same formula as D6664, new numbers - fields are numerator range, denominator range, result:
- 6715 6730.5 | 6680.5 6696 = 1.03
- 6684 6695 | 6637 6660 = 1.04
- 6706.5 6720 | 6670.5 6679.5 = 0.97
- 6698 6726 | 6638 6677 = 1.00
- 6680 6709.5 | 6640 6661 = 1.03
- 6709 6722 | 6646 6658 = 1.05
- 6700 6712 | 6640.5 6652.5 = 1.06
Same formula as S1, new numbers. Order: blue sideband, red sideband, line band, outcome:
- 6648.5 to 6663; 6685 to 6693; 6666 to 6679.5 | -0.05 mag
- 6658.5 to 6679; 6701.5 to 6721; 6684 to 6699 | 0.03 mag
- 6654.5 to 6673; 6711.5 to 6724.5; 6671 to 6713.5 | 0.00 mag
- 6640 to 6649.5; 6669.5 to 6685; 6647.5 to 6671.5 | 0.00 mag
